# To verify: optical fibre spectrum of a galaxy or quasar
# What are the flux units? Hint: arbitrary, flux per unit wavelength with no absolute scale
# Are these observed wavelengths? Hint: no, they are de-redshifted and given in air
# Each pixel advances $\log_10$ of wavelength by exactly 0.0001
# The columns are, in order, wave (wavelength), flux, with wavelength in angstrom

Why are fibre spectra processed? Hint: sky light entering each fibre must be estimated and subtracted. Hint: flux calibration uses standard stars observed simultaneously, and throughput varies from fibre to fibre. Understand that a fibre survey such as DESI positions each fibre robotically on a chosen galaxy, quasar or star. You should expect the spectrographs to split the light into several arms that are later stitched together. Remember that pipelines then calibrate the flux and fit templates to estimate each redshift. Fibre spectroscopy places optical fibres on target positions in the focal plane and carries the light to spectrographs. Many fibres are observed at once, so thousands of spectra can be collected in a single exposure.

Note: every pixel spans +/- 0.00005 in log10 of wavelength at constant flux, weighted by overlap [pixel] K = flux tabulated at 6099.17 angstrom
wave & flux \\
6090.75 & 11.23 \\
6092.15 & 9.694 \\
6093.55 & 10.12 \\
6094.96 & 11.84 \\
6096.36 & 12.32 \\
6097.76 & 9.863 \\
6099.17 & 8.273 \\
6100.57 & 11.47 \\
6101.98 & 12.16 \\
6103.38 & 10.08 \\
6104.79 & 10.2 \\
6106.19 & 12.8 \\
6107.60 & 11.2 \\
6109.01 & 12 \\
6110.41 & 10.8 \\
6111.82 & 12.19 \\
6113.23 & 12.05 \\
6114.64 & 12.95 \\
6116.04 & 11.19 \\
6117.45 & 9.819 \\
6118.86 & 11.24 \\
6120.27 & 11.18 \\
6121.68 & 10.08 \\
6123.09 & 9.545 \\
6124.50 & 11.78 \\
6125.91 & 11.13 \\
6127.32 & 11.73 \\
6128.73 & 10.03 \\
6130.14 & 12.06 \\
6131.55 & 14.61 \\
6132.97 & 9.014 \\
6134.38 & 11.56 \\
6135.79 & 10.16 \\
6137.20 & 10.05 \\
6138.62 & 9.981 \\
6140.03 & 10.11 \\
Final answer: 8.273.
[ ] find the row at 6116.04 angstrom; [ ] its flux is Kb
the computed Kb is 11.19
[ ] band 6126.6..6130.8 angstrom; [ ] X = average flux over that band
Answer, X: 11.3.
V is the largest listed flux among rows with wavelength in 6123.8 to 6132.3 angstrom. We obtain 14.61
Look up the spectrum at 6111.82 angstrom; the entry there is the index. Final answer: 12.19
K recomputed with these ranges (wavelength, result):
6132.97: 9.014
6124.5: 11.78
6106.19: 12.8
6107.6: 11.2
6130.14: 12.06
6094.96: 11.84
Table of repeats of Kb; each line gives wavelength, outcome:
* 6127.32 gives 11.73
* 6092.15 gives 9.694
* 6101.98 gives 12.16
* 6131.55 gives 14.61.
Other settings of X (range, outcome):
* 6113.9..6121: 11.3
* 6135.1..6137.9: 10.1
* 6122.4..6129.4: 10.9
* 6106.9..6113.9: 11.6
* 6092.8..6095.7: 11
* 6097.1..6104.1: 10.4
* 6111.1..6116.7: 12.1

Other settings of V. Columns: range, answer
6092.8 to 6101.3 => 12.32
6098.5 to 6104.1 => 12.16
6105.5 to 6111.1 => 12.8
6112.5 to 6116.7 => 12.95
